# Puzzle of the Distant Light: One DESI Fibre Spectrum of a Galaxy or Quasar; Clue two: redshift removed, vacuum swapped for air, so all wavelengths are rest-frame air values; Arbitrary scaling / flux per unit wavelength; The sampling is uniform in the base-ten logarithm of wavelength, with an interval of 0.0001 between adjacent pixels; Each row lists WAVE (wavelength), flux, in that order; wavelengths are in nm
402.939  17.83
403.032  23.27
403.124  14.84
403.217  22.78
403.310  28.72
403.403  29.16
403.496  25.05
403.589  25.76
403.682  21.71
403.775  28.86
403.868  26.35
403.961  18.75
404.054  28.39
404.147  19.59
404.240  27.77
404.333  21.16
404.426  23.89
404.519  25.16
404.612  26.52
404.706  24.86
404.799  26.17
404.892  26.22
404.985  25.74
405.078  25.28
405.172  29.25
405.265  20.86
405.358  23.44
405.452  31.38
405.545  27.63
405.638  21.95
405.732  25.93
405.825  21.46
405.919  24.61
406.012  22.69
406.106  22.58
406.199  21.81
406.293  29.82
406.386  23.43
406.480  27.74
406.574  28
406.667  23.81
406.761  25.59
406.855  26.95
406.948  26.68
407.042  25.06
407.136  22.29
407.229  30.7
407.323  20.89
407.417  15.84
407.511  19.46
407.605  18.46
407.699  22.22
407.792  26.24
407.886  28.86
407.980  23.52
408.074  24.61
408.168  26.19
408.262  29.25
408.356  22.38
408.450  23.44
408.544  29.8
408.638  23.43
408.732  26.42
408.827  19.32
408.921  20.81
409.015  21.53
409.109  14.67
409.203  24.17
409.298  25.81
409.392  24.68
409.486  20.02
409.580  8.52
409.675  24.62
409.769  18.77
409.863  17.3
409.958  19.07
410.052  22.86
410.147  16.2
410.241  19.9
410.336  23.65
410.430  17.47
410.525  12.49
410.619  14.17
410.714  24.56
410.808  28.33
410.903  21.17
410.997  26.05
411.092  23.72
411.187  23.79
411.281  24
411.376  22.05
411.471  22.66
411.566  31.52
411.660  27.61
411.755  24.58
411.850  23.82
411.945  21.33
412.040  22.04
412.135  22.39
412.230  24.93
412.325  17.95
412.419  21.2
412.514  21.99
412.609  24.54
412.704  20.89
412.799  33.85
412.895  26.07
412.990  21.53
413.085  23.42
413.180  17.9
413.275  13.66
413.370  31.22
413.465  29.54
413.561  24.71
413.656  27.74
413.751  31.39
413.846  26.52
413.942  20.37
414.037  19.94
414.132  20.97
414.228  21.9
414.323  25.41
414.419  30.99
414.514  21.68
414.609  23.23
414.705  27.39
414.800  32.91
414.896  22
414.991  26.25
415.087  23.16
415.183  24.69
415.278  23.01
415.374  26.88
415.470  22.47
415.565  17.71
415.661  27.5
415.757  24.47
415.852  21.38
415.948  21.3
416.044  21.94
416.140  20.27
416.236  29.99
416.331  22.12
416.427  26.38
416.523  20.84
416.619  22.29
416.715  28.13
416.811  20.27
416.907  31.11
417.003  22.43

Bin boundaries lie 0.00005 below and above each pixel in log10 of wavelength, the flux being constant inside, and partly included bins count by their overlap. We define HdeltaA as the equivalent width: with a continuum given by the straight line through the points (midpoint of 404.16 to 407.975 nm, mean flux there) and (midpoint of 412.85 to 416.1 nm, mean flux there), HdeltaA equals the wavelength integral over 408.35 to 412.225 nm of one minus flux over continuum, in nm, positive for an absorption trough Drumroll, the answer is 0.379 nm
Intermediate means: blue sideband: 24.7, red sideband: 24.1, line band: 22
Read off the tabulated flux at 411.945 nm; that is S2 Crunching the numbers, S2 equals 21.33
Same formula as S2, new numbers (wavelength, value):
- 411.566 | 31.52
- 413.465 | 29.54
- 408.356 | 22.38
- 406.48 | 27.74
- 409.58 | 8.52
